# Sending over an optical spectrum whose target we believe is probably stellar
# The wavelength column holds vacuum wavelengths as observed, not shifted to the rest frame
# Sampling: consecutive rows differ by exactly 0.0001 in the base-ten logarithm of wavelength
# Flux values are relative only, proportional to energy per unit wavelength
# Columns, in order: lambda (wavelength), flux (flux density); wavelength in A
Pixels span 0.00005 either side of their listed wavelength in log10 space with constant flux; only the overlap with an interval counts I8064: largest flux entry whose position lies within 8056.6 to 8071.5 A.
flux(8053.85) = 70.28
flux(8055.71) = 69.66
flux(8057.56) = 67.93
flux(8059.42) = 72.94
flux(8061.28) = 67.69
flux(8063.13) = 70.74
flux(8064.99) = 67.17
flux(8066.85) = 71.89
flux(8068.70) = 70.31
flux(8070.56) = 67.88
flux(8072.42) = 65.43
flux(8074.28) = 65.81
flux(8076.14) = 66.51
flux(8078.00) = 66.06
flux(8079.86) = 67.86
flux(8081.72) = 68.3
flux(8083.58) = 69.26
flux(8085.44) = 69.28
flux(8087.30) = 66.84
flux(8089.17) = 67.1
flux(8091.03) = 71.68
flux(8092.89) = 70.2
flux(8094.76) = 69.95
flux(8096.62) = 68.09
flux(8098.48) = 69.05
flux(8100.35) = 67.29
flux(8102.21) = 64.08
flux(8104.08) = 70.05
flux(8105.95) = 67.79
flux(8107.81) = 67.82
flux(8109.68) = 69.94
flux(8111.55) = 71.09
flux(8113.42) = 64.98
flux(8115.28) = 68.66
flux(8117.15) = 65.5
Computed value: 72.94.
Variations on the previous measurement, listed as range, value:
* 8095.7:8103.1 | 69.05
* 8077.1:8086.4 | 69.28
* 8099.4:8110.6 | 70.05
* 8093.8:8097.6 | 69.95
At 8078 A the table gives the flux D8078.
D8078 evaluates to 66.06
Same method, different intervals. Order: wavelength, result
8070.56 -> 67.88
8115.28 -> 68.66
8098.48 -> 69.05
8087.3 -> 66.84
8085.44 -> 69.28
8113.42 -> 64.98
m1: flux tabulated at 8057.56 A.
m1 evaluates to 67.93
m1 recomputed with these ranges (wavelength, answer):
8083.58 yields 69.26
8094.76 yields 69.95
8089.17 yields 67.1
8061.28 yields 67.69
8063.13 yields 70.74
